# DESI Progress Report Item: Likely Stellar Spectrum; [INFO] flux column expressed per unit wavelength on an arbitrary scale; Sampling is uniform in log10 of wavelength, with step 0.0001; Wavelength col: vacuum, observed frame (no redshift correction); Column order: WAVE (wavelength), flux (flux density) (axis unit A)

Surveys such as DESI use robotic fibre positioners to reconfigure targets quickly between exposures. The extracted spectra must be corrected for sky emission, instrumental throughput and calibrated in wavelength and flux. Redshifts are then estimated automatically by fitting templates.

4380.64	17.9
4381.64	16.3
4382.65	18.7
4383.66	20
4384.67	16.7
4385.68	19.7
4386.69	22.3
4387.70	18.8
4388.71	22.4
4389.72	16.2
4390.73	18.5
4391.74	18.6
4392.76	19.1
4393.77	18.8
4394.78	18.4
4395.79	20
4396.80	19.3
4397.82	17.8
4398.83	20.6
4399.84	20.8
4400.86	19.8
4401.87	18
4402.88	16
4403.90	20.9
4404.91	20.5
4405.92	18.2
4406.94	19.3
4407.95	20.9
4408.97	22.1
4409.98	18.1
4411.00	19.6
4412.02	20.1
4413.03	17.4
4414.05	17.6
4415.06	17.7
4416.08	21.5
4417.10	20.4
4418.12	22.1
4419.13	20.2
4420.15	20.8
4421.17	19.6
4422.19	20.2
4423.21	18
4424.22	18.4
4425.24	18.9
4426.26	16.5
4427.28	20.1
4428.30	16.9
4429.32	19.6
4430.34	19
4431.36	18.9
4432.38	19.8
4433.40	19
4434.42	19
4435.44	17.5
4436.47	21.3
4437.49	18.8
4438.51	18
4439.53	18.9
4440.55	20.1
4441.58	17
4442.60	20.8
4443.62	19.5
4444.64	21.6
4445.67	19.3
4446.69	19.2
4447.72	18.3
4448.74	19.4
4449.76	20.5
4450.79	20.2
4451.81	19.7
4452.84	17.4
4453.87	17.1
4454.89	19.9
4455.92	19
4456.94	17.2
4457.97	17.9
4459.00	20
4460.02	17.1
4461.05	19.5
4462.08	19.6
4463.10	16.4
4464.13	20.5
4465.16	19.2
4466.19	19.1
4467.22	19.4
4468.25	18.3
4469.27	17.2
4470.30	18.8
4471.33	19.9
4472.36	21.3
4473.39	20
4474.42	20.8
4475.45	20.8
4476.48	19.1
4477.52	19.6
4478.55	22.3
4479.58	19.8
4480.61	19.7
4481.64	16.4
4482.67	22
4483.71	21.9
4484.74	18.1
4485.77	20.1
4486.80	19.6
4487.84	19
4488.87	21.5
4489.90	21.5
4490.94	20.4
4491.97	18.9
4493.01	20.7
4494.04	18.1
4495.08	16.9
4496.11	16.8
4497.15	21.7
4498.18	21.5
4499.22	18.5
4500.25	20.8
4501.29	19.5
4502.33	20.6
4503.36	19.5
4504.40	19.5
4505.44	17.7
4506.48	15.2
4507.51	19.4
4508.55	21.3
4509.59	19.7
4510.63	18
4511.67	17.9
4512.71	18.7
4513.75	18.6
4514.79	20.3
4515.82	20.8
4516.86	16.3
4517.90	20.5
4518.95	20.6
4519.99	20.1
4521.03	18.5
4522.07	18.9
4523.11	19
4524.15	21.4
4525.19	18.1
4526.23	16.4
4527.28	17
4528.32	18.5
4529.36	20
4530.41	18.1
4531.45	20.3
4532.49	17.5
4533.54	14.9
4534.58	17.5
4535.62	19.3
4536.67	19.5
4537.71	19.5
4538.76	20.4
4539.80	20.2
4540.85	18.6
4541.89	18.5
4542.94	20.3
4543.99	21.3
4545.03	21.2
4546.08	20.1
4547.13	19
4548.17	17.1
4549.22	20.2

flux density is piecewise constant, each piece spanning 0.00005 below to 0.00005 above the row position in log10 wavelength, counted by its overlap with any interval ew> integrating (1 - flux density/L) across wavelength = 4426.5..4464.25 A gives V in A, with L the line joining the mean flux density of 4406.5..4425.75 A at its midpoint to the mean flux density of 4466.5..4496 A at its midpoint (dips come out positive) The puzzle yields 1.26 A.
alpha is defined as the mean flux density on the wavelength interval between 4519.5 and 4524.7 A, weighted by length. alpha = 19.6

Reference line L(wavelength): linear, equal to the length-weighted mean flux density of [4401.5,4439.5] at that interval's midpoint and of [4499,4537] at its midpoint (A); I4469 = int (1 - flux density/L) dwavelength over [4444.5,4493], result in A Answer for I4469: -1.0 A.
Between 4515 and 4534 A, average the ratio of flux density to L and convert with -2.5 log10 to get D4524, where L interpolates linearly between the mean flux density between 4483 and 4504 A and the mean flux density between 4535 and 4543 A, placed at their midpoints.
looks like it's 0.05 mag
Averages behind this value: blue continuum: 19.8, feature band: 18.8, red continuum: 19.5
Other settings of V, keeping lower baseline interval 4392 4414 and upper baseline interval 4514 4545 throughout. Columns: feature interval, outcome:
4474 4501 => -1.0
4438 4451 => -0.2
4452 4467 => 0.5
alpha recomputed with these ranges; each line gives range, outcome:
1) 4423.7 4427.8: 18.5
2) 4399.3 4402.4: 19.5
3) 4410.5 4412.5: 19.8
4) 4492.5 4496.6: 18.1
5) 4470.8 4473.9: 20.4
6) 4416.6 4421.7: 20.6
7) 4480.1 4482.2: 18.2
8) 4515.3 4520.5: 19.7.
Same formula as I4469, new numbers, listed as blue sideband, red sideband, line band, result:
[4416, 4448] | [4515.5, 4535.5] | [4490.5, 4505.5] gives -0.49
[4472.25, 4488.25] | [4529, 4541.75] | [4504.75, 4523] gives 0.27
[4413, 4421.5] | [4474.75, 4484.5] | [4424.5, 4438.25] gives 0.72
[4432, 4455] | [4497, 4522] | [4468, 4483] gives -0.35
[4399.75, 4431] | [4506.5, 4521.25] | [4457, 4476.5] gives 0.10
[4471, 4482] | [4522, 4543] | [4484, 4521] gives 0.06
